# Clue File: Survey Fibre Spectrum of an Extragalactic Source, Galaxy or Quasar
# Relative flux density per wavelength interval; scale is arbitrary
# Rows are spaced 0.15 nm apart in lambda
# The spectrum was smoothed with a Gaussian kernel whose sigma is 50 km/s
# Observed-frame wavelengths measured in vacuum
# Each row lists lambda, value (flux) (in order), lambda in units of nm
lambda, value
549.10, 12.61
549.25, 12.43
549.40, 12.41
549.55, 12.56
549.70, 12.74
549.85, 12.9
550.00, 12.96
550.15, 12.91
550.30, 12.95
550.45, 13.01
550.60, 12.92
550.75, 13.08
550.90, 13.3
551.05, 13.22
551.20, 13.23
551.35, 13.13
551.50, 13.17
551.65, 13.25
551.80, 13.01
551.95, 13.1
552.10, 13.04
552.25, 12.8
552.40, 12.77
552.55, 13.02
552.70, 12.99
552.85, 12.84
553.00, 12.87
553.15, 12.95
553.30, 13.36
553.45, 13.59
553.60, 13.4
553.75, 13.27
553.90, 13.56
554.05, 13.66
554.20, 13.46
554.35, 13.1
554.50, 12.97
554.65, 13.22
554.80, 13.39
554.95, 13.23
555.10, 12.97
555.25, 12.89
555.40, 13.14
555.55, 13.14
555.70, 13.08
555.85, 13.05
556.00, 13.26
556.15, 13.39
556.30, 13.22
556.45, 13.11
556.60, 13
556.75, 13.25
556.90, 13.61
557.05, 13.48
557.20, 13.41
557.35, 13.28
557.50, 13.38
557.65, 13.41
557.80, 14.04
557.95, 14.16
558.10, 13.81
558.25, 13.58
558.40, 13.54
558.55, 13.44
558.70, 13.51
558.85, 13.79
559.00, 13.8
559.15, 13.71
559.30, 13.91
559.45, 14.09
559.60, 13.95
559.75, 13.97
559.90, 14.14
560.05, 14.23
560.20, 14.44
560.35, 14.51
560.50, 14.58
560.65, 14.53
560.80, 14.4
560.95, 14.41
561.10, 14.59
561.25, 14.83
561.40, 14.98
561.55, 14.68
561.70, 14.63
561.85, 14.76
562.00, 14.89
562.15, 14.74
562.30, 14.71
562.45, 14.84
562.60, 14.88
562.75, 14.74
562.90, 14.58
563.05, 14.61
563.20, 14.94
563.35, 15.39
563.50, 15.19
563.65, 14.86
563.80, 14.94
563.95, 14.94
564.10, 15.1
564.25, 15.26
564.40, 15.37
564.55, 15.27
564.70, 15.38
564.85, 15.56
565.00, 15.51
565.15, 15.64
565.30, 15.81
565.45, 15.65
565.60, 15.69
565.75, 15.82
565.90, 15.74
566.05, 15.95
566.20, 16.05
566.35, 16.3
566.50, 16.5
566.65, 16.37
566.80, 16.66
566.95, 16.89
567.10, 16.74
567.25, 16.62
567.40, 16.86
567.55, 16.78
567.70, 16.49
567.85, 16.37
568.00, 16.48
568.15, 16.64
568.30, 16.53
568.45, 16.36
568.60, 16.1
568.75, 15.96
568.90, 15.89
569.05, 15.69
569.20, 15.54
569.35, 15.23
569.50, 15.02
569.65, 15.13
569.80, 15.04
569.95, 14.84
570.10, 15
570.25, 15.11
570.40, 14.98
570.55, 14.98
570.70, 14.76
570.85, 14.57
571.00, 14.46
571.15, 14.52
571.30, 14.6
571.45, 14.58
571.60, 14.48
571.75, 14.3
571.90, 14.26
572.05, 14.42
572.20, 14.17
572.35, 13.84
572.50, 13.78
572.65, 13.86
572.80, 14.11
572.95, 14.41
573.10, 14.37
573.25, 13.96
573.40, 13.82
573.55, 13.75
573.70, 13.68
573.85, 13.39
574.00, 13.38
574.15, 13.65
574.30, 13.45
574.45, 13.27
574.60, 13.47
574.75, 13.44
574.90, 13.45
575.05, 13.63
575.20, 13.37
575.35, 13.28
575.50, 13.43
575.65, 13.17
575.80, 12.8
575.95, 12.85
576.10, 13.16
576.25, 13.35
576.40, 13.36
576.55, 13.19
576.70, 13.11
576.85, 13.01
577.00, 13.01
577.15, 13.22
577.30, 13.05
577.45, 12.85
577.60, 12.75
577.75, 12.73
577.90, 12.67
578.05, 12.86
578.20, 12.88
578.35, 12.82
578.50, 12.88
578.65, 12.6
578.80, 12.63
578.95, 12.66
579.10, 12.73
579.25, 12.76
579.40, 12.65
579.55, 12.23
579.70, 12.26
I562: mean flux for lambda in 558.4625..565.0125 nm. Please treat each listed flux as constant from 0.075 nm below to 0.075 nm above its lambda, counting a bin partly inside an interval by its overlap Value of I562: 14.6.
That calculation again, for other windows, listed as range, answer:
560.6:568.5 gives 15.5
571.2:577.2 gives 13.7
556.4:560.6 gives 13.8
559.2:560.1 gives 14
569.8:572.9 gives 14.5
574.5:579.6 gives 13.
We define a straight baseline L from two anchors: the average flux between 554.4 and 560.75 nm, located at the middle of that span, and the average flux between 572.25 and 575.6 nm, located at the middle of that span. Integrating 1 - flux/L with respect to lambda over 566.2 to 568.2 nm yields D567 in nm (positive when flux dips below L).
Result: -0.43 nm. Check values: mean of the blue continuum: 13.6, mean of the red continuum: 13.7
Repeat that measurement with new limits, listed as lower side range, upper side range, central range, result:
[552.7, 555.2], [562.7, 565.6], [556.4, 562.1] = 0.105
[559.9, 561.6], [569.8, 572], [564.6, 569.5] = -0.492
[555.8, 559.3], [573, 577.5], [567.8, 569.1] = -0.272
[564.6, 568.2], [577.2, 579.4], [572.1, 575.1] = 0.079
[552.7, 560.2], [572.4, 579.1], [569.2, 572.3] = -0.328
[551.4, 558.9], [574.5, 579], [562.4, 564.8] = -0.334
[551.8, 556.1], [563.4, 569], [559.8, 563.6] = 0.060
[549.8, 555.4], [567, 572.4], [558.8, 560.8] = -0.009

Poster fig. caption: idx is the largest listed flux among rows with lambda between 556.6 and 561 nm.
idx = 14.58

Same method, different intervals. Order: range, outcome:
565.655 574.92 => 16.89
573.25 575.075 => 13.96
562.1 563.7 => 15.39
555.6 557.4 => 13.61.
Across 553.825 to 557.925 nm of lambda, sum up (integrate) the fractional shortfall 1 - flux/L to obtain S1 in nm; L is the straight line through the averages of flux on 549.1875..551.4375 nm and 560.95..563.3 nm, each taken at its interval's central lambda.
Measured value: 0.15 nm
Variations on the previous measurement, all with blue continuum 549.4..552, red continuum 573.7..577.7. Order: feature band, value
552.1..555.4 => -0.03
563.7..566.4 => -0.49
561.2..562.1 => -0.12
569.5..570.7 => -0.16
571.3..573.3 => -0.15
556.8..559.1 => -0.09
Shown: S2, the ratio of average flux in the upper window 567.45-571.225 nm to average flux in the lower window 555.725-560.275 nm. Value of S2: 1.14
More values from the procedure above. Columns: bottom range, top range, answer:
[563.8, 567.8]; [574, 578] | 0.83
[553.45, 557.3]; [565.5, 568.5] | 1.24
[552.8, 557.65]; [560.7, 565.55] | 1.13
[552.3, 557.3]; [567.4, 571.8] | 1.17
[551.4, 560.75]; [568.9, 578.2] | 1.03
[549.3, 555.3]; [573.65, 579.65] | 1.00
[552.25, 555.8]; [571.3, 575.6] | 1.05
